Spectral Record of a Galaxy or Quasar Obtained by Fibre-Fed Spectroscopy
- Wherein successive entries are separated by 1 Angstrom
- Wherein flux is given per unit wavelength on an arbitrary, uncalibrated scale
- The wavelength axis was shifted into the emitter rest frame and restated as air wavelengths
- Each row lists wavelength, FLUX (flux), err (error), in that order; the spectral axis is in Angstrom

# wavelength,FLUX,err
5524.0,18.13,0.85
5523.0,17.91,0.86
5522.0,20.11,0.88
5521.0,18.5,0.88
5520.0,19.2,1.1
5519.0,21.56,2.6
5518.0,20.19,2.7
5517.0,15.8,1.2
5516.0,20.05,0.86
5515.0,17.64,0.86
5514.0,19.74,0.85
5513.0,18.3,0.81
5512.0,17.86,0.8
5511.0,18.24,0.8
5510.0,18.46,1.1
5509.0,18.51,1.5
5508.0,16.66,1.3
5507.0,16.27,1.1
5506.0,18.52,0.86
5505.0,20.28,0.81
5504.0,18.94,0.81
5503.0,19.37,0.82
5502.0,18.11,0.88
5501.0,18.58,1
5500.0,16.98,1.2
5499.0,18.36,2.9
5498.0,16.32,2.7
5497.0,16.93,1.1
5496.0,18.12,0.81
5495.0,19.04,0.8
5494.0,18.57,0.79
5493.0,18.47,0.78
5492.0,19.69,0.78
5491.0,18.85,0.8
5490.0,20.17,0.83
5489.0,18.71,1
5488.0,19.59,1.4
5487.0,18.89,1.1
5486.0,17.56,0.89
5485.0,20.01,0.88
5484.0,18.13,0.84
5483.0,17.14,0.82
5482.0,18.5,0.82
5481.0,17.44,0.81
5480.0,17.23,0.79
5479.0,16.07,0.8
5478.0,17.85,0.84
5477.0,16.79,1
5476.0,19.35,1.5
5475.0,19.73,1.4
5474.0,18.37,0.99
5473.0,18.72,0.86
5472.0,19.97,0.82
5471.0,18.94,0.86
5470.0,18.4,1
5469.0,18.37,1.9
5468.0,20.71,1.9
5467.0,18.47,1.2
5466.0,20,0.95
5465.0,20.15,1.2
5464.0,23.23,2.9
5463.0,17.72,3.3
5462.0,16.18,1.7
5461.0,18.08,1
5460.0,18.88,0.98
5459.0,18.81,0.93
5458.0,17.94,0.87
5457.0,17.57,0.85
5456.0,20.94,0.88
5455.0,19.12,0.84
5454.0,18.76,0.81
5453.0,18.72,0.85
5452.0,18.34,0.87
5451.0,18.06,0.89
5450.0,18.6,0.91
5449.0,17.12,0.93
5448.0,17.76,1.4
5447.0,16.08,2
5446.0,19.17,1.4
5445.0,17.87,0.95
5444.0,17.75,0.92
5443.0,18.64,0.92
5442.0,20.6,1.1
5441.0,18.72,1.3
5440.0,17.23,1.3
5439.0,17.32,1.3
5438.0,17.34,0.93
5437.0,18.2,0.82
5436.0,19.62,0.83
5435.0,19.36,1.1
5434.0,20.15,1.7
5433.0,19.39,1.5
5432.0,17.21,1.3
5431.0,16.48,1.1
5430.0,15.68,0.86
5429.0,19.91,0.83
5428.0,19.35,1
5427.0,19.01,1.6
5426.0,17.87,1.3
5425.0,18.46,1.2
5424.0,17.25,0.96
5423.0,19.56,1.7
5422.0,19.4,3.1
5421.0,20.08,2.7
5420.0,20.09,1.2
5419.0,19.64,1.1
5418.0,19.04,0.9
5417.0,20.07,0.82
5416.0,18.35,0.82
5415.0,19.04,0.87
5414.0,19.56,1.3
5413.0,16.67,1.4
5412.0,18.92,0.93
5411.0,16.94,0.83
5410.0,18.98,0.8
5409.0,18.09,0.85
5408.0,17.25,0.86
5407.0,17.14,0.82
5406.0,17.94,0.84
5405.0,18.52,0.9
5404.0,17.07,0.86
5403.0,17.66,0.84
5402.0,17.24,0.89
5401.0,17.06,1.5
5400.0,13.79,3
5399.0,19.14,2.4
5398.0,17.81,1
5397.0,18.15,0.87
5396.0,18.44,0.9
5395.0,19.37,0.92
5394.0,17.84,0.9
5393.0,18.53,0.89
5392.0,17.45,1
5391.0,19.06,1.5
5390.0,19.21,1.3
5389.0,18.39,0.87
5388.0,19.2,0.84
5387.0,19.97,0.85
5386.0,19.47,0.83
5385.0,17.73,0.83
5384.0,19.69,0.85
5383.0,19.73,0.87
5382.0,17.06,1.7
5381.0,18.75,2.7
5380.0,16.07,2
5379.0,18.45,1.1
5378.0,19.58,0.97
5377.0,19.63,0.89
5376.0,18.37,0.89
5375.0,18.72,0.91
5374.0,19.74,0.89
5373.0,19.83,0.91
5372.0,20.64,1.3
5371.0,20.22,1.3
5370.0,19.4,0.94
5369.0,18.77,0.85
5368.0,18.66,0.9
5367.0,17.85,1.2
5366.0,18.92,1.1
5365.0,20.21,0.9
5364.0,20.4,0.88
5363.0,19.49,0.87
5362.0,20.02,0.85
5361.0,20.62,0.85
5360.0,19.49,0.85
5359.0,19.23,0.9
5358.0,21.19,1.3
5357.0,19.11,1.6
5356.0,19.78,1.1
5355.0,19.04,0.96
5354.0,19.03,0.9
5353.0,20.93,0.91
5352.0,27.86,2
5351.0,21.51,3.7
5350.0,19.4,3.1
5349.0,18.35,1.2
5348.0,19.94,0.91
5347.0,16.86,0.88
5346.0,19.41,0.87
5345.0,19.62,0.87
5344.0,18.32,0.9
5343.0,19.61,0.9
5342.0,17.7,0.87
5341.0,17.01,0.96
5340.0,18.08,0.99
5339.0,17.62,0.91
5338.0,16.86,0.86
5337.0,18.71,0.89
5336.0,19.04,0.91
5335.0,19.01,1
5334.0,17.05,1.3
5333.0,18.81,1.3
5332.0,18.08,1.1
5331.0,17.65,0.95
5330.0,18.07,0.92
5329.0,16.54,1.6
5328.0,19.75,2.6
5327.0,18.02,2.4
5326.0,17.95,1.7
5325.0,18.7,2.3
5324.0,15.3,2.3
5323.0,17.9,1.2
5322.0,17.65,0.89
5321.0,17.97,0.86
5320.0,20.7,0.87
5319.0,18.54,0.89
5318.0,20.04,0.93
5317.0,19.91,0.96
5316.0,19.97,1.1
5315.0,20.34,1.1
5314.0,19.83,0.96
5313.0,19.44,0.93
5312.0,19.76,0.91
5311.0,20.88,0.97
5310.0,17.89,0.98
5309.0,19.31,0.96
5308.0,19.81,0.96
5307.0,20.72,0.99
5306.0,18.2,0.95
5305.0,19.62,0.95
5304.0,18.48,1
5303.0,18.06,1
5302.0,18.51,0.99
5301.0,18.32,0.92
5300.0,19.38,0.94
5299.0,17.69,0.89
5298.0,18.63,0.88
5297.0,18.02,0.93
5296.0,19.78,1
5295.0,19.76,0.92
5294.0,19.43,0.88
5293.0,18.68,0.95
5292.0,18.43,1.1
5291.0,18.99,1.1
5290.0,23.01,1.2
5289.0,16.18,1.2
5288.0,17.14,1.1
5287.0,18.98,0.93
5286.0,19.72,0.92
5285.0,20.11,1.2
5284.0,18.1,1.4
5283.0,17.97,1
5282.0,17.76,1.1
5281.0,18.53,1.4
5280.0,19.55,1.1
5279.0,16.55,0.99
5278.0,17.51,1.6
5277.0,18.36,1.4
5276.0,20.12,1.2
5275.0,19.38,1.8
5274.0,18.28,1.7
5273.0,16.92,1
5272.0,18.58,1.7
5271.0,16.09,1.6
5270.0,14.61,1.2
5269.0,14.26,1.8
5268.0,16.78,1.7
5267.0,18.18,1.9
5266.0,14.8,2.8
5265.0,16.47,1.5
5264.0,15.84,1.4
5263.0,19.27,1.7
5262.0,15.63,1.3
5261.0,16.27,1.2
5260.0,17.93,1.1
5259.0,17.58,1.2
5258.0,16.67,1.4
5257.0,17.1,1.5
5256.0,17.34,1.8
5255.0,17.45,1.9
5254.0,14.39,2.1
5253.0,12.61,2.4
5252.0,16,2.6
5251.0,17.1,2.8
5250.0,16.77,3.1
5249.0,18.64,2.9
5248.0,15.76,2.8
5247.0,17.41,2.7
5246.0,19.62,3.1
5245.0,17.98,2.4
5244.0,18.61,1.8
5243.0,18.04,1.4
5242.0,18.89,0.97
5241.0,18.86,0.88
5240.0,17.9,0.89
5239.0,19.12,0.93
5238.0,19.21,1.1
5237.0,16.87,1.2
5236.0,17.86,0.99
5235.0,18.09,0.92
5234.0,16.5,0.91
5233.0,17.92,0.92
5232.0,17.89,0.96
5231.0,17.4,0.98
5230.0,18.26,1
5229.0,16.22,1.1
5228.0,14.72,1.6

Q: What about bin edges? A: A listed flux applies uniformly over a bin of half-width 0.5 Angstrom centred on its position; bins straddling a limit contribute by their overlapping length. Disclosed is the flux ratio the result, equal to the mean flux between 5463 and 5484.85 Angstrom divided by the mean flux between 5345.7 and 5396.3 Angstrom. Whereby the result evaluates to 0.97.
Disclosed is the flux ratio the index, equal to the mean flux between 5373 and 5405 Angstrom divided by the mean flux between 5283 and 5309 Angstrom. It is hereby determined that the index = 0.97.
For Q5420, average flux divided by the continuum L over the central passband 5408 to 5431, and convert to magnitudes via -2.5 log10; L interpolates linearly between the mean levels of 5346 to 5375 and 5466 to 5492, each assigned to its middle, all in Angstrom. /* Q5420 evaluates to 0.03 mag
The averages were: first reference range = 19.8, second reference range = 18.6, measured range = 18.6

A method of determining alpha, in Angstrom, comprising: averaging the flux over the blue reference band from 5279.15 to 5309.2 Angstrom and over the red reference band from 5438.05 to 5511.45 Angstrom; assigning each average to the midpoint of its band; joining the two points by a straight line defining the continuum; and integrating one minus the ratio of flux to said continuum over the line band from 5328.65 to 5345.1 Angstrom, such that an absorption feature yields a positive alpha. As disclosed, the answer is 0.6 Angstrom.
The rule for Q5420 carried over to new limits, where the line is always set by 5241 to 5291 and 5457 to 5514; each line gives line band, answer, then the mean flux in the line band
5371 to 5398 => -0.05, 18.8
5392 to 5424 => -0.01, 18.3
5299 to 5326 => -0.08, 19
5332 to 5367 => -0.08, 19.3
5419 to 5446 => -0.02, 18.6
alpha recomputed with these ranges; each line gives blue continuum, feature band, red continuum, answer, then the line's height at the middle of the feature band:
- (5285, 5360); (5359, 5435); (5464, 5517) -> 0.5 Angstrom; 18.8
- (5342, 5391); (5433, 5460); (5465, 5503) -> 0.5 Angstrom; 18.8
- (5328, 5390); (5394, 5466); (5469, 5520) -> 1.4 Angstrom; 18.8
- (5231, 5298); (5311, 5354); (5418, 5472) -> -2.0 Angstrom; 18.1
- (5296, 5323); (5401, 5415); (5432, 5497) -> 0.7 Angstrom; 18.8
